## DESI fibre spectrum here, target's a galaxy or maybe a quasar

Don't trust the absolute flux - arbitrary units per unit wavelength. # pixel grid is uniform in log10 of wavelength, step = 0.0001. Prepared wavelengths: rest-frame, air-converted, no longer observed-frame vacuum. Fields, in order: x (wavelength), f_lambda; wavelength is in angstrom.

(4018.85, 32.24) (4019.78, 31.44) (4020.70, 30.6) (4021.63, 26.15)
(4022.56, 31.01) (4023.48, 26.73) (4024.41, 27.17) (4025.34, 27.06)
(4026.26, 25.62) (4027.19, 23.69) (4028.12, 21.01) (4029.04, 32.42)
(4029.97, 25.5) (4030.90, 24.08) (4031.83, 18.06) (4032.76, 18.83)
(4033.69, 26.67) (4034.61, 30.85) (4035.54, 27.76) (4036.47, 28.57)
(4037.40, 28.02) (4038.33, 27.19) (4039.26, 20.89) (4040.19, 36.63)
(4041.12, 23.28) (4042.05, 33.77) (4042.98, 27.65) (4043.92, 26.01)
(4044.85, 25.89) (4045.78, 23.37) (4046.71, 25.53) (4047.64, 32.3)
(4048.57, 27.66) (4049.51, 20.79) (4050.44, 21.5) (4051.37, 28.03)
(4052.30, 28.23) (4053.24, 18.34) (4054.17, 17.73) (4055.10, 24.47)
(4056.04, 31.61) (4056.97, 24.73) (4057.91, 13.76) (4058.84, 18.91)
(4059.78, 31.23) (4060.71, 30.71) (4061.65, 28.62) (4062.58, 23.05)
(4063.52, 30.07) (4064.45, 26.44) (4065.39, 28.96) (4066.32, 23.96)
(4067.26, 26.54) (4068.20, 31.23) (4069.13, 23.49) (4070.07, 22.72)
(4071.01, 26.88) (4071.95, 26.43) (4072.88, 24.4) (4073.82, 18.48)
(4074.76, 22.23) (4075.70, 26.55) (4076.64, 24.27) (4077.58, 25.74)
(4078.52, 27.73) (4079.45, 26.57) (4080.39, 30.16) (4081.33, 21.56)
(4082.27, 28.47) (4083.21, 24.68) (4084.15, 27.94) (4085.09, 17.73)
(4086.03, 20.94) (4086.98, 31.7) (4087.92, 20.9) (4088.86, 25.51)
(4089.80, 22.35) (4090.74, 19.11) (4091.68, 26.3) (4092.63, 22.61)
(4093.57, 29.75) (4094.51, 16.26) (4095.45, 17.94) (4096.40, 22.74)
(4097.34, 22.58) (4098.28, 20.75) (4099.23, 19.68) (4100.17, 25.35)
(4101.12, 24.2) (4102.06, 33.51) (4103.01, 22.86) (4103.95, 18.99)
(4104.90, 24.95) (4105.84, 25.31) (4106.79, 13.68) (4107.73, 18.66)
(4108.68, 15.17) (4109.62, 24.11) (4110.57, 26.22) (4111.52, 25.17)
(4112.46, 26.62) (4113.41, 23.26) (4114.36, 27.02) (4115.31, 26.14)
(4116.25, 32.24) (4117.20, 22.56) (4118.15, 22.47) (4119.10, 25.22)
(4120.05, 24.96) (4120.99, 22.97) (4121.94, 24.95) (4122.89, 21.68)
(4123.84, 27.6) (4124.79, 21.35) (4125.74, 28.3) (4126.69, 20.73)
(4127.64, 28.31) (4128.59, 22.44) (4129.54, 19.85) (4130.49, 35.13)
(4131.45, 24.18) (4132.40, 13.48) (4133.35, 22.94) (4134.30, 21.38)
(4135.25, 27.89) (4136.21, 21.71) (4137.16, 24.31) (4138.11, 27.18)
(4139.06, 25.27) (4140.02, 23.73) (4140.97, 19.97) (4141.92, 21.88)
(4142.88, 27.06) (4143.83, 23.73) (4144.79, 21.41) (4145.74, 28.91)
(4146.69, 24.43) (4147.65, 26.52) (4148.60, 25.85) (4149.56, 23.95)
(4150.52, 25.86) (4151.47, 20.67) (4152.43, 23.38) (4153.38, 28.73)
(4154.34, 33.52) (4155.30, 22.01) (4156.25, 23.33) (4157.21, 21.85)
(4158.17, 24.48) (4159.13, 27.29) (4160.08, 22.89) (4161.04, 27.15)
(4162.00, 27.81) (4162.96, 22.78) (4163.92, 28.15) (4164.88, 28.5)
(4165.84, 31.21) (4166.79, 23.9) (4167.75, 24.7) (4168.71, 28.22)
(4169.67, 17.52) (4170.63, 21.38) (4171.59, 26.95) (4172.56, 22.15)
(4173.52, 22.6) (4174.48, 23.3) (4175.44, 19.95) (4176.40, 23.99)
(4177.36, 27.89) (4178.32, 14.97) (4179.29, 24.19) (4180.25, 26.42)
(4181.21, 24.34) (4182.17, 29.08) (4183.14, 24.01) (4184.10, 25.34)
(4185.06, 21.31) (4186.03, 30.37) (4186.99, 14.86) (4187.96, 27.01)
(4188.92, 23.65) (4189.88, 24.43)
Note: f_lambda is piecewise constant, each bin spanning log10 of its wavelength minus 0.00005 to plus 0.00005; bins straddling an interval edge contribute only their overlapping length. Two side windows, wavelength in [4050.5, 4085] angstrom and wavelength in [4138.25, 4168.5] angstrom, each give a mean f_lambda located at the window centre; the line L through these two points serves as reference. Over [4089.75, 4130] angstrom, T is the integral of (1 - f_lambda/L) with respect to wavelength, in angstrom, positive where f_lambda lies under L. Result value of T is 2.9 angstrom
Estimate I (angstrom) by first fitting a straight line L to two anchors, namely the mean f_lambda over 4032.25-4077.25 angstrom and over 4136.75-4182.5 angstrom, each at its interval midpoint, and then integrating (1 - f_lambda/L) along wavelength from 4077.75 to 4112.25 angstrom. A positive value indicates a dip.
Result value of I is 2.6 angstrom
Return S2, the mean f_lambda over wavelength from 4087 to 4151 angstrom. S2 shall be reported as 23.8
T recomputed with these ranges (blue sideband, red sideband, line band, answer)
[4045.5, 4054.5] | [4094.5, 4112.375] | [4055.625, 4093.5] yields -2.76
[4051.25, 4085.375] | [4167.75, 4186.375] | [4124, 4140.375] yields 0.23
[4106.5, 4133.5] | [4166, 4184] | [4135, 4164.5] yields -1.42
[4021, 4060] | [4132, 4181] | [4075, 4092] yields 0.21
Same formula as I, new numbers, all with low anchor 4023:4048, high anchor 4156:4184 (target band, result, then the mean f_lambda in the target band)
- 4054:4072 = 0.3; 25.7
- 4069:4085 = 0.5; 25.1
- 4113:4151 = 0.9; 24.5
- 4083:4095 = 1.0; 23.5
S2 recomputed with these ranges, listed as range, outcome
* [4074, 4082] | 25.4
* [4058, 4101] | 24.6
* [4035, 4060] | 25.6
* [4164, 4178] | 24.5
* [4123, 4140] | 24.2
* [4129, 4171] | 24.7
